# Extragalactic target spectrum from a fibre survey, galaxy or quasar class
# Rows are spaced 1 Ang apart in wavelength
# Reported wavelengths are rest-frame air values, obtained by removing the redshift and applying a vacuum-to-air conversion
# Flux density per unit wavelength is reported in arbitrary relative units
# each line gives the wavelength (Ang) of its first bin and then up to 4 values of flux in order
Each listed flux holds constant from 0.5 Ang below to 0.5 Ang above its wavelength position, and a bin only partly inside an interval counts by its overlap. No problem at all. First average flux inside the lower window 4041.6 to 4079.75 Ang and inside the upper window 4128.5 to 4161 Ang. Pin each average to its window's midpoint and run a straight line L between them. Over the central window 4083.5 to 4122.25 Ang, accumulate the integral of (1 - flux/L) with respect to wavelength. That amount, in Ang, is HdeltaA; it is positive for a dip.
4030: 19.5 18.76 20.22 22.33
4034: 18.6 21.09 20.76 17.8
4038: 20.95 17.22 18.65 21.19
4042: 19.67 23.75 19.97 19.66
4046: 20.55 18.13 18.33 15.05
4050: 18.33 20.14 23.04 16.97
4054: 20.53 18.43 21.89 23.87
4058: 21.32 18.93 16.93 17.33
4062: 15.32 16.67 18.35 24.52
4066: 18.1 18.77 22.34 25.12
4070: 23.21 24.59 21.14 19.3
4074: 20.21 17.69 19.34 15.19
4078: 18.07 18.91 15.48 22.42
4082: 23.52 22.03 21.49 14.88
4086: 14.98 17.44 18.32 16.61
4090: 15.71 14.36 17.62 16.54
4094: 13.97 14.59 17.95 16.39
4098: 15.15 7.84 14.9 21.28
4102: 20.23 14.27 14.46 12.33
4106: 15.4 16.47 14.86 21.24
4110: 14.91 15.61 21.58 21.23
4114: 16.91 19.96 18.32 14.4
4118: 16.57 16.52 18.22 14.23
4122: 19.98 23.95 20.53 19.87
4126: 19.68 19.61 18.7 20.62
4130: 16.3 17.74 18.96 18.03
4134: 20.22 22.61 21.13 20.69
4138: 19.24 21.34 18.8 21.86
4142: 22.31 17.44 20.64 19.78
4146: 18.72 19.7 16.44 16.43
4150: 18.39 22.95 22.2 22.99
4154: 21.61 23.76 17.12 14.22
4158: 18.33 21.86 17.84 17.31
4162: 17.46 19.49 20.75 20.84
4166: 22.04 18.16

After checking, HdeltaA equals 6.1 Ang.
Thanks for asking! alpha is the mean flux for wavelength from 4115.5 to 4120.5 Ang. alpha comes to 16.8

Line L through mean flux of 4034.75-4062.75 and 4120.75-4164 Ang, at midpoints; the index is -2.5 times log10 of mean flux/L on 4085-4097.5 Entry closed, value 0.206 mag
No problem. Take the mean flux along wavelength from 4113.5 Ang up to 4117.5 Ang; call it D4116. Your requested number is 17.4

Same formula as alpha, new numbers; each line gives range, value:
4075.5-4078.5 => 17.5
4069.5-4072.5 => 23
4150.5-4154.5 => 22.4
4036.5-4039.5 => 18.7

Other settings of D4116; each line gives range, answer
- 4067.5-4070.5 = 23.6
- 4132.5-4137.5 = 20.5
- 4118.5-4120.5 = 17.4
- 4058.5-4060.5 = 17.9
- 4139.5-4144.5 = 20.2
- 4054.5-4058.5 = 21.4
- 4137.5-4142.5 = 20.7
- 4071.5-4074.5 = 20.2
